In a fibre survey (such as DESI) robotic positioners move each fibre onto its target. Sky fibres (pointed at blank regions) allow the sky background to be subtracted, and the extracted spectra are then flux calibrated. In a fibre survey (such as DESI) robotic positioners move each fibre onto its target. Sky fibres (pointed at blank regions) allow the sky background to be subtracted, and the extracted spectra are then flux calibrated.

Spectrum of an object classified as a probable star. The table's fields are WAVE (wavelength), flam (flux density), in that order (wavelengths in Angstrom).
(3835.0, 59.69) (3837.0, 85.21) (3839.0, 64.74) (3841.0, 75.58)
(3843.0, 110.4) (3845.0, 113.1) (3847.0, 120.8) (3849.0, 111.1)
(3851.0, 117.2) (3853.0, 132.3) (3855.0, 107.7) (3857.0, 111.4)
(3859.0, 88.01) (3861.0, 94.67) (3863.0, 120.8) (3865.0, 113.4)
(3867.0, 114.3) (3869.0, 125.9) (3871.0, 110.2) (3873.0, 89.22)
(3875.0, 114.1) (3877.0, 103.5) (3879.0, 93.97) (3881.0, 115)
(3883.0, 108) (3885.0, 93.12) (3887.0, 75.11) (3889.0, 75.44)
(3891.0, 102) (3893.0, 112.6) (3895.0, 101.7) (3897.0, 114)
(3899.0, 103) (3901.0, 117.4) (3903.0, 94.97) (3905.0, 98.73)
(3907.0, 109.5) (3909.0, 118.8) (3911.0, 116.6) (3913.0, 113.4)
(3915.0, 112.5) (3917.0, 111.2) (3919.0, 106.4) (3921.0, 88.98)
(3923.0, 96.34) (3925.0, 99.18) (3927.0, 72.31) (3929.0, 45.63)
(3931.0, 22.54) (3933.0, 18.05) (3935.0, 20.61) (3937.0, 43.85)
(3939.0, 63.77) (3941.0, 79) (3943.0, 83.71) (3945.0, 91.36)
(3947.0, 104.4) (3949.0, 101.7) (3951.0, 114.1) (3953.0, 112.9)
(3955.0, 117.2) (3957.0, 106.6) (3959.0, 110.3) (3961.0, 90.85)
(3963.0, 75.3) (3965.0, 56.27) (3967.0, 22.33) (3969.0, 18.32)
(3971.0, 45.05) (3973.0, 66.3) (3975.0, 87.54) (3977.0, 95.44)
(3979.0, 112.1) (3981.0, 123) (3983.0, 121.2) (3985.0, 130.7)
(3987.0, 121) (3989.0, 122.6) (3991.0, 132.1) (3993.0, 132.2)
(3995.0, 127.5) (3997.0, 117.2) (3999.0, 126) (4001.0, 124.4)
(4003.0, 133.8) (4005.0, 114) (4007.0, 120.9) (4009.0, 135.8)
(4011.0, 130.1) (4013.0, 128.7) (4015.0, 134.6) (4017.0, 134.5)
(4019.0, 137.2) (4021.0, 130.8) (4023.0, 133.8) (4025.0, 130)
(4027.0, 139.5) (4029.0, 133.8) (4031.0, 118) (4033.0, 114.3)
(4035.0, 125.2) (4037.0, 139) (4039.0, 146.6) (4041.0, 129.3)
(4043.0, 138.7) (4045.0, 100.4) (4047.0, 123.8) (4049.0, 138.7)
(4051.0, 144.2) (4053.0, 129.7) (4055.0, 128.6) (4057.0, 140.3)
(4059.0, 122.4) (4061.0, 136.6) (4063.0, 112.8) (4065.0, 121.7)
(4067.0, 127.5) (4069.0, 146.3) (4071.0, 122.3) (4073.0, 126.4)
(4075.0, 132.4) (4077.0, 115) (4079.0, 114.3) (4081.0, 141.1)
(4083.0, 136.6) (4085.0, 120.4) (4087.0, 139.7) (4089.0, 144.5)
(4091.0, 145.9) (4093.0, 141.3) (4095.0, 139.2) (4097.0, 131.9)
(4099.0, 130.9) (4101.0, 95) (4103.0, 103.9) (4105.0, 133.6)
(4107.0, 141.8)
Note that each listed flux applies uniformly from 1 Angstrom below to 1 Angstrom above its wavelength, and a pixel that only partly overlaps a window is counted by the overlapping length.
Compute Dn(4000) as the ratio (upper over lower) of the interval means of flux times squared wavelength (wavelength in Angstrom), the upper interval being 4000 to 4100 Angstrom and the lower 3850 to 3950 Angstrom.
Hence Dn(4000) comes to 1.48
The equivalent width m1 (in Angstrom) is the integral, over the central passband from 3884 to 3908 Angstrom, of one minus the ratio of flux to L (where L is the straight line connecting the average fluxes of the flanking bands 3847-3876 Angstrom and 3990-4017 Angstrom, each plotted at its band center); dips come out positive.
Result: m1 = 3.2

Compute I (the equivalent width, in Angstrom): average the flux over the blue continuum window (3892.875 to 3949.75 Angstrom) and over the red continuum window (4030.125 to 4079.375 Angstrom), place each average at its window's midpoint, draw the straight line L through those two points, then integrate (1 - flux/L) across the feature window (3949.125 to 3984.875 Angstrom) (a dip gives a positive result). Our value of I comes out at 4.7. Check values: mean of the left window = 87.9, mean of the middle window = 88.2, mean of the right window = 128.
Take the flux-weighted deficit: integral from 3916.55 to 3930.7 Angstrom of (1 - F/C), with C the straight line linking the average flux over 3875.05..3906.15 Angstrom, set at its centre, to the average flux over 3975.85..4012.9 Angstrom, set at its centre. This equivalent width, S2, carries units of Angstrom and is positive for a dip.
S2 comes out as 3.1 Angstrom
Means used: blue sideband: 101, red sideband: 123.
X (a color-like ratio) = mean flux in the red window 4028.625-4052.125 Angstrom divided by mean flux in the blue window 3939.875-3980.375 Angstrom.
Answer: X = 1.5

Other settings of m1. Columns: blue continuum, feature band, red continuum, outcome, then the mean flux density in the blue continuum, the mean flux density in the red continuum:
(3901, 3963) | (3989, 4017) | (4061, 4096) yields -4.6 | 89.1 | 131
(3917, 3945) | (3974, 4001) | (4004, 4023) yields -2.2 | 67.3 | 130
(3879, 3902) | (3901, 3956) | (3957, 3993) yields 5.2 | 101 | 91.7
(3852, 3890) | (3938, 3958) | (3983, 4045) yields 3.4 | 105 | 129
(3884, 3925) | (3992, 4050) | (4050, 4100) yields -3.0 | 103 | 132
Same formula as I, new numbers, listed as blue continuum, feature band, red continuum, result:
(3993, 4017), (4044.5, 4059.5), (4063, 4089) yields -0.2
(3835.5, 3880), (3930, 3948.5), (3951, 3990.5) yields 6.9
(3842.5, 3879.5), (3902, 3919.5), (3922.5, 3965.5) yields -3.5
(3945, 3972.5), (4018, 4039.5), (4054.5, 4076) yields -3.5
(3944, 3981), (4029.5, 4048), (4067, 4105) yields -2.2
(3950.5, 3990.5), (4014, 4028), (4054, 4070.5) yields -2.7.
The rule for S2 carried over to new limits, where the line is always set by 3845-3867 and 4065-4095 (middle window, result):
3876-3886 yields 1.0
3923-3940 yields 9.7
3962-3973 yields 6.9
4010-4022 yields -0.6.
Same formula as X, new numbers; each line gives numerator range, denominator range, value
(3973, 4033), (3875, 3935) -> 1.32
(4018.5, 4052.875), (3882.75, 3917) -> 1.26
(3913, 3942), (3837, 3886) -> 0.68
